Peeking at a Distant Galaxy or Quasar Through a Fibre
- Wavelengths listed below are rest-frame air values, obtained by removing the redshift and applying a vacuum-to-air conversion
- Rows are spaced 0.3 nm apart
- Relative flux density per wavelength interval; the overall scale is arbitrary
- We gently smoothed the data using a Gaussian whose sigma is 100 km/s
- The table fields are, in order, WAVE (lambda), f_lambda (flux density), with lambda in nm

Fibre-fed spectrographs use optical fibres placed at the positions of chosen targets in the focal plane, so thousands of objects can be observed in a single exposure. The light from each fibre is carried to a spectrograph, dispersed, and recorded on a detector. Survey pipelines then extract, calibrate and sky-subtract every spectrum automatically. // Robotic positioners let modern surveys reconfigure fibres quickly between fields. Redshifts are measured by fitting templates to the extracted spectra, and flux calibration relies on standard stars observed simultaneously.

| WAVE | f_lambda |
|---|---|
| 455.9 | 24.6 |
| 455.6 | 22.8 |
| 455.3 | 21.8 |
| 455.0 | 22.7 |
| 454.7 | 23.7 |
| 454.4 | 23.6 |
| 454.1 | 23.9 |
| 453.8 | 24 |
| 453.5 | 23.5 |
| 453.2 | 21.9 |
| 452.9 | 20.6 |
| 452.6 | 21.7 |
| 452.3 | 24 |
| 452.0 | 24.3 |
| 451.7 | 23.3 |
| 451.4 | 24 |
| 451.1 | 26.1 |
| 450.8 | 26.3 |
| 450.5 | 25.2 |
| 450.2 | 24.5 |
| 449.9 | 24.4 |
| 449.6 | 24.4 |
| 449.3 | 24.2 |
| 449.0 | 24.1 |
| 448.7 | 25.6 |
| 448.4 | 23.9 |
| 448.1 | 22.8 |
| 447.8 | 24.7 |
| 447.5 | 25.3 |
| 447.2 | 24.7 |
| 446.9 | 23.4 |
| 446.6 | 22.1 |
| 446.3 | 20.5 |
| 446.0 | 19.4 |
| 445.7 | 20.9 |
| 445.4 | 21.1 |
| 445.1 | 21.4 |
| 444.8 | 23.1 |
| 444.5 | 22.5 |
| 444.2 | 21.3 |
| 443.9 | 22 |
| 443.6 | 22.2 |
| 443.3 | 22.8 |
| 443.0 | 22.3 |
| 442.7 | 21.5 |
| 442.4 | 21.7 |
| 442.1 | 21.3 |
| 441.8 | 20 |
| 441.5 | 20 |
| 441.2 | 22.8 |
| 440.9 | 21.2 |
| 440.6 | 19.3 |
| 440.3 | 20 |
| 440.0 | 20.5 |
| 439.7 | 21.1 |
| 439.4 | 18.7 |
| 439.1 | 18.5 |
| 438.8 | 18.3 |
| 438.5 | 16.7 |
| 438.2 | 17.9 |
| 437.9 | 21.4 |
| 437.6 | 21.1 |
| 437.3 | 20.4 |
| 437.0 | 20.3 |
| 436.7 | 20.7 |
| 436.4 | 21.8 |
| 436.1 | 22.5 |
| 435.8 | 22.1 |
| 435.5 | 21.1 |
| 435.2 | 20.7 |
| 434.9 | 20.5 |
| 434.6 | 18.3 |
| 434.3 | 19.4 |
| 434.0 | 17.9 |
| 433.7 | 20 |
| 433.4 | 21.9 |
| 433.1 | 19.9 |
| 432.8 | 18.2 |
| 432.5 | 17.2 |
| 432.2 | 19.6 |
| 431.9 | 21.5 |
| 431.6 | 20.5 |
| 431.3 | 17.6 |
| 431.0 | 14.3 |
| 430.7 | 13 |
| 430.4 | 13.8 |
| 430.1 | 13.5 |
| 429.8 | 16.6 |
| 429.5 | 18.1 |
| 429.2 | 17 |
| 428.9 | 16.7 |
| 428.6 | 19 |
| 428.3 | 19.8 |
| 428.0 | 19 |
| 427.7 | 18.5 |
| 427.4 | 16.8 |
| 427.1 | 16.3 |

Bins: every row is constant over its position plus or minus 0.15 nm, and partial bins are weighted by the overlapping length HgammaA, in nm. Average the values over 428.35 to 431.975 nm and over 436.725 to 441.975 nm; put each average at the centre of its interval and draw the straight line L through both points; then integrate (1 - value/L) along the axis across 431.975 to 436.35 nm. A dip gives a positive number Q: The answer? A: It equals -0.45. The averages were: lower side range 16.8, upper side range 19.9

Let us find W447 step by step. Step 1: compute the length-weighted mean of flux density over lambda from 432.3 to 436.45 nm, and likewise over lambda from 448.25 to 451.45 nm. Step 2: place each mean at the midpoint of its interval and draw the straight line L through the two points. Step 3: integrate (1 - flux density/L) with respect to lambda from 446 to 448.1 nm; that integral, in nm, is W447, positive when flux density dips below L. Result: 0.075 nm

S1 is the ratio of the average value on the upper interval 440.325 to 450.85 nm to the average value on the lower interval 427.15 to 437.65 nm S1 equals 1.2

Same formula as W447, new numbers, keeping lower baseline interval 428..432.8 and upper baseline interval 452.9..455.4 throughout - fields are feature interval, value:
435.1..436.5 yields -0.23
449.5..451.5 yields -0.26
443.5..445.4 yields -0.12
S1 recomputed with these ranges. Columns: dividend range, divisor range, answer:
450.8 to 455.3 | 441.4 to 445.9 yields 1.08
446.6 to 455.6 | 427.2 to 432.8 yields 1.37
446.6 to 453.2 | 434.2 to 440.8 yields 1.20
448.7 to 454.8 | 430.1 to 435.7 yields 1.29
